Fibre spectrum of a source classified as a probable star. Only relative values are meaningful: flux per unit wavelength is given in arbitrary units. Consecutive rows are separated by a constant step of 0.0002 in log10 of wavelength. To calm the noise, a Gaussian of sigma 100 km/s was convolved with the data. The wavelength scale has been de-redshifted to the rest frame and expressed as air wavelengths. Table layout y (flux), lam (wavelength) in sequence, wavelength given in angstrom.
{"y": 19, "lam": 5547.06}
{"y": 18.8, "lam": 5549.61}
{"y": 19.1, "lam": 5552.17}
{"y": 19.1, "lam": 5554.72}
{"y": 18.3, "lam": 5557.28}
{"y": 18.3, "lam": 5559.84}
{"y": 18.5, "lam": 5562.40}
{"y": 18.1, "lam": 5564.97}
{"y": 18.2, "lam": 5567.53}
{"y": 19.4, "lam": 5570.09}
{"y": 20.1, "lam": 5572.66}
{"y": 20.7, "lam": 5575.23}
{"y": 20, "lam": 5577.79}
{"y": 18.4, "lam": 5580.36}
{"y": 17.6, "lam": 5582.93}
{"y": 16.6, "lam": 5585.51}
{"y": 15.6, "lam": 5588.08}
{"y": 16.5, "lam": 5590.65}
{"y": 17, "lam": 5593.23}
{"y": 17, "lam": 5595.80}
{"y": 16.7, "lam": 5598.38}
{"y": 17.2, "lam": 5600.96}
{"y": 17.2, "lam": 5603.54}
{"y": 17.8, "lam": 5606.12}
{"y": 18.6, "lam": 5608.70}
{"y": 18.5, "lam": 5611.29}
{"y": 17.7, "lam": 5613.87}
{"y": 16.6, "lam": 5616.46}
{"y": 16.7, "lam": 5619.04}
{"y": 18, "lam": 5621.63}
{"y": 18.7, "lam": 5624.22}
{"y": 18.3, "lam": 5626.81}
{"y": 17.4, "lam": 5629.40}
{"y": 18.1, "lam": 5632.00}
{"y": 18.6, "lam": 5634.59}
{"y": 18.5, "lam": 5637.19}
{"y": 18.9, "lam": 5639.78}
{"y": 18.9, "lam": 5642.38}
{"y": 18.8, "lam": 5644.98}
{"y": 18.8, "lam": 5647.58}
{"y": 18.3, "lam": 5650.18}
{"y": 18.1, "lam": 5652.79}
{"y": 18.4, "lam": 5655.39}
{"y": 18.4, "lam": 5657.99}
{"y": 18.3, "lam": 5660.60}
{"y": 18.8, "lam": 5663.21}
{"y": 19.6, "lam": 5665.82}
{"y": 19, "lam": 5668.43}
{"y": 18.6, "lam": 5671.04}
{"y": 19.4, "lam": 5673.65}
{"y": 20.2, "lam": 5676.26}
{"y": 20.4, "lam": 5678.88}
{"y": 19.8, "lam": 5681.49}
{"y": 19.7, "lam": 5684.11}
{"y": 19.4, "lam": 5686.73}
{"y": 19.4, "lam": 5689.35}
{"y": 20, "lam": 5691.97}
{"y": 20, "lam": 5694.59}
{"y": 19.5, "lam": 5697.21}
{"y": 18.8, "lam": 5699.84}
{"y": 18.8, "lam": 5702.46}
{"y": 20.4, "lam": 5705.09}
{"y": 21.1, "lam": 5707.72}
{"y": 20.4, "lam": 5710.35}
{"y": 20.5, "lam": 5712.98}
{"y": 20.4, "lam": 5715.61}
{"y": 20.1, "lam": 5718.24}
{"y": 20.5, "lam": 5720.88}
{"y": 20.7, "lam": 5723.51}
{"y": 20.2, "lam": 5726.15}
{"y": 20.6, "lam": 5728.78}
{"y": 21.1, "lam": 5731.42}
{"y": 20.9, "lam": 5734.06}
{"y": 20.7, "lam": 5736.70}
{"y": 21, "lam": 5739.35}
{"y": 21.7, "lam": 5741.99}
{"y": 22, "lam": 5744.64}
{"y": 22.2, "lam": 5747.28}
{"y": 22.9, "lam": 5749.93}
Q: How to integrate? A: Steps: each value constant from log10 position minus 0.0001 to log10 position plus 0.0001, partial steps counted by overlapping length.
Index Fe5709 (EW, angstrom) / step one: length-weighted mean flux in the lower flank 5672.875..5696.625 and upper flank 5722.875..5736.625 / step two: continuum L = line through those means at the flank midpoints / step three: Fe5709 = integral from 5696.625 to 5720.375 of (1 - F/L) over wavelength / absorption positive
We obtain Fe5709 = 0.3 angstrom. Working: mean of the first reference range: 19.8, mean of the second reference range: 20.7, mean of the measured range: 20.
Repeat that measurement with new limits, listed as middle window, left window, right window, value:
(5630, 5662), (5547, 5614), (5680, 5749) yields 1.3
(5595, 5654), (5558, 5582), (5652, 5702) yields 3.6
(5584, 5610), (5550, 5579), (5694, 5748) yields 3.2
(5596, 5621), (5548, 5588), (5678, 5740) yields 2.2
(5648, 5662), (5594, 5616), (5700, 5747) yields 0.4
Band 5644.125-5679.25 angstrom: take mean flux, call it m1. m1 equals 18.9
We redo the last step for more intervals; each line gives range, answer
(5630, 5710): 19.2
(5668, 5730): 19.9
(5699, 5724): 20.2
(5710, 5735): 20.5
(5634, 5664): 18.6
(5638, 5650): 18.8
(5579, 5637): 17.5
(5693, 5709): 19.8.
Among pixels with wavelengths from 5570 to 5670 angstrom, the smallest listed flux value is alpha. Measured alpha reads 15.6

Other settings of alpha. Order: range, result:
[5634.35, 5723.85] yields 18.1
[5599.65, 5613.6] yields 17.2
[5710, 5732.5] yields 20.1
